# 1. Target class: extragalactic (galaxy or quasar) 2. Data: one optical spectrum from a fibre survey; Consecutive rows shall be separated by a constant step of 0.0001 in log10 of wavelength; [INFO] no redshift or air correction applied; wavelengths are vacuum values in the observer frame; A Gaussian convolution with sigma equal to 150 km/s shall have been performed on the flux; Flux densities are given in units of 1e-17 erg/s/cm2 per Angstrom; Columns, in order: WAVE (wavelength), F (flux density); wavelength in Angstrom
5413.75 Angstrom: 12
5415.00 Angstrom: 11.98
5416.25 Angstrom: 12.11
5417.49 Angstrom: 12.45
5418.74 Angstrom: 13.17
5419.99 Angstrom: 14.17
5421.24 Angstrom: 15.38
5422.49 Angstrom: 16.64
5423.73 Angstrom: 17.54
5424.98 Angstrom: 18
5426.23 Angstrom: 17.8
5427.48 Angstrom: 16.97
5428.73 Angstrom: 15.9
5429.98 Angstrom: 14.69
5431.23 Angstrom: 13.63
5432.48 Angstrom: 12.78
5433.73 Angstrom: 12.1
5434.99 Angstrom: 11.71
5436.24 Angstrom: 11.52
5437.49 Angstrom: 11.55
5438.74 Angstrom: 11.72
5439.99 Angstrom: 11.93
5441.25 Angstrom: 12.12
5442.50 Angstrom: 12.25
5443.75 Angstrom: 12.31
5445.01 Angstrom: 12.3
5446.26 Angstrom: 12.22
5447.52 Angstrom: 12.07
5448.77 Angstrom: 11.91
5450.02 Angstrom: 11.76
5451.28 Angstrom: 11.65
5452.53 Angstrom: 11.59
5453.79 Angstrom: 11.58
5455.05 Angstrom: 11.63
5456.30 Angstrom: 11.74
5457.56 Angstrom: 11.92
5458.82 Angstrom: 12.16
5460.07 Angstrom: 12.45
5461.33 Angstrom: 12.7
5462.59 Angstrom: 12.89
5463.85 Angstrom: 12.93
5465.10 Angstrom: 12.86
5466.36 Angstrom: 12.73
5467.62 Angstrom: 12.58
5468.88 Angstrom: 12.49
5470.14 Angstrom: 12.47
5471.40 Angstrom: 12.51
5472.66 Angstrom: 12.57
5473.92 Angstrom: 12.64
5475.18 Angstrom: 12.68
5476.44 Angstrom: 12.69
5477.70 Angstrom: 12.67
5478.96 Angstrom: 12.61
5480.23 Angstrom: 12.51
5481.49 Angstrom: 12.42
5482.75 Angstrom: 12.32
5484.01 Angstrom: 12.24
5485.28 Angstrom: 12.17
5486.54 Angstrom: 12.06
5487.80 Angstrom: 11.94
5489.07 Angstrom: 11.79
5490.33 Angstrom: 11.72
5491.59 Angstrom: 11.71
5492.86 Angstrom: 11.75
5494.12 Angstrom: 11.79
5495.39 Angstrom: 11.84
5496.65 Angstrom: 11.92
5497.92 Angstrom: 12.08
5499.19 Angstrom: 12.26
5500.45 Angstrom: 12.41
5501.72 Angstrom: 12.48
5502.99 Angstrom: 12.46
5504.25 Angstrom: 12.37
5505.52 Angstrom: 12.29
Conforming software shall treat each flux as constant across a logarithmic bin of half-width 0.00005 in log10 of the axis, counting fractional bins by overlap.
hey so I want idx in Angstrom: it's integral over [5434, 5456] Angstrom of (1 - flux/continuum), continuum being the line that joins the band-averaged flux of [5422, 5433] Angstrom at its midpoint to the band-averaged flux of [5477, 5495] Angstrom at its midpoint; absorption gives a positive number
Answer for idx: 4.41 Angstrom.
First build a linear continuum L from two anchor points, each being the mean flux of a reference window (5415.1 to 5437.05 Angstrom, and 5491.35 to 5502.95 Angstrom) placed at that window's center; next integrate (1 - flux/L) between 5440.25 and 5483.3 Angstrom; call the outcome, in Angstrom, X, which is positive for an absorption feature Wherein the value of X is 2.9 Angstrom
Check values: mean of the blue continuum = 14.4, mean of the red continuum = 12.1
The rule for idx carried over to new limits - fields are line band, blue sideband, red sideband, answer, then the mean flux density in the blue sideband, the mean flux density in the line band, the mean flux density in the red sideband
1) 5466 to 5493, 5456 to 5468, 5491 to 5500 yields -0.3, 12.5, 12.3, 11.9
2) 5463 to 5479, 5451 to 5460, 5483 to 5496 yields -1.1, 11.8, 12.7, 11.9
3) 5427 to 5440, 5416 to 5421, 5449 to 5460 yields -0.5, 13.2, 13.2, 11.8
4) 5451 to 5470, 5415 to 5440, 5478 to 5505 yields 1.2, 14.1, 12.3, 12.1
